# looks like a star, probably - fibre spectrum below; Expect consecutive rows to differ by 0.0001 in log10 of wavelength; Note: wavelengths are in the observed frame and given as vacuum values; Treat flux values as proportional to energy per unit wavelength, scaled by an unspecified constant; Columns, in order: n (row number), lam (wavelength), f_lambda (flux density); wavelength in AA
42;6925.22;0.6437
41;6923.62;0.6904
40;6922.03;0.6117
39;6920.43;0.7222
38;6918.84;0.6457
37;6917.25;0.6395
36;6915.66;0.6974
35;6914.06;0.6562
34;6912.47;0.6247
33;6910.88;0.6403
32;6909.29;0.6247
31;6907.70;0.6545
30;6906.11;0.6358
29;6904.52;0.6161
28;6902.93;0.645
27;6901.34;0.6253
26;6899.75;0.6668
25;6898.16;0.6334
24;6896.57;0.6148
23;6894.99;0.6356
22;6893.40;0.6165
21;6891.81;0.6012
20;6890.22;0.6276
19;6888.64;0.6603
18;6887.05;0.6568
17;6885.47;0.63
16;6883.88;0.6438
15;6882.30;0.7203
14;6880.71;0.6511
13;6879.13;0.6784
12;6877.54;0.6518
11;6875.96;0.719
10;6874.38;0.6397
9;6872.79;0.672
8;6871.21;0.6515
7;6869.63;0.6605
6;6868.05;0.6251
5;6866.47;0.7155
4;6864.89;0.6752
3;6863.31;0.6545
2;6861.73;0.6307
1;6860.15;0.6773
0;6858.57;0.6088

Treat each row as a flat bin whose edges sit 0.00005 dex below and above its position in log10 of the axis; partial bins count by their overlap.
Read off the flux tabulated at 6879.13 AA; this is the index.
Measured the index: 0.6784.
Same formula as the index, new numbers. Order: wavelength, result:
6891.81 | 0.6012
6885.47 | 0.63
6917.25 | 0.6395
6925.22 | 0.6437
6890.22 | 0.6276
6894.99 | 0.6356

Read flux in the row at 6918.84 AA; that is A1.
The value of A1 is 0.6457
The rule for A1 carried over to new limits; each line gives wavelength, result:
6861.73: 0.6307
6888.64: 0.6603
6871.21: 0.6515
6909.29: 0.6247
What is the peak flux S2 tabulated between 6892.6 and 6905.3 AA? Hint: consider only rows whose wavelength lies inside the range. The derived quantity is 0.6668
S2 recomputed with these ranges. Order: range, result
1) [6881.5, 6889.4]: 0.7203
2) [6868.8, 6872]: 0.6605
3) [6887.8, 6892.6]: 0.6603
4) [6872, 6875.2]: 0.672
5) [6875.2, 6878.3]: 0.719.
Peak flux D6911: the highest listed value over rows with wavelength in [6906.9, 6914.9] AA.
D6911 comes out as 0.6562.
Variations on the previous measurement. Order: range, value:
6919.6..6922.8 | 0.7222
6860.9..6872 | 0.7155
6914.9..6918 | 0.6974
